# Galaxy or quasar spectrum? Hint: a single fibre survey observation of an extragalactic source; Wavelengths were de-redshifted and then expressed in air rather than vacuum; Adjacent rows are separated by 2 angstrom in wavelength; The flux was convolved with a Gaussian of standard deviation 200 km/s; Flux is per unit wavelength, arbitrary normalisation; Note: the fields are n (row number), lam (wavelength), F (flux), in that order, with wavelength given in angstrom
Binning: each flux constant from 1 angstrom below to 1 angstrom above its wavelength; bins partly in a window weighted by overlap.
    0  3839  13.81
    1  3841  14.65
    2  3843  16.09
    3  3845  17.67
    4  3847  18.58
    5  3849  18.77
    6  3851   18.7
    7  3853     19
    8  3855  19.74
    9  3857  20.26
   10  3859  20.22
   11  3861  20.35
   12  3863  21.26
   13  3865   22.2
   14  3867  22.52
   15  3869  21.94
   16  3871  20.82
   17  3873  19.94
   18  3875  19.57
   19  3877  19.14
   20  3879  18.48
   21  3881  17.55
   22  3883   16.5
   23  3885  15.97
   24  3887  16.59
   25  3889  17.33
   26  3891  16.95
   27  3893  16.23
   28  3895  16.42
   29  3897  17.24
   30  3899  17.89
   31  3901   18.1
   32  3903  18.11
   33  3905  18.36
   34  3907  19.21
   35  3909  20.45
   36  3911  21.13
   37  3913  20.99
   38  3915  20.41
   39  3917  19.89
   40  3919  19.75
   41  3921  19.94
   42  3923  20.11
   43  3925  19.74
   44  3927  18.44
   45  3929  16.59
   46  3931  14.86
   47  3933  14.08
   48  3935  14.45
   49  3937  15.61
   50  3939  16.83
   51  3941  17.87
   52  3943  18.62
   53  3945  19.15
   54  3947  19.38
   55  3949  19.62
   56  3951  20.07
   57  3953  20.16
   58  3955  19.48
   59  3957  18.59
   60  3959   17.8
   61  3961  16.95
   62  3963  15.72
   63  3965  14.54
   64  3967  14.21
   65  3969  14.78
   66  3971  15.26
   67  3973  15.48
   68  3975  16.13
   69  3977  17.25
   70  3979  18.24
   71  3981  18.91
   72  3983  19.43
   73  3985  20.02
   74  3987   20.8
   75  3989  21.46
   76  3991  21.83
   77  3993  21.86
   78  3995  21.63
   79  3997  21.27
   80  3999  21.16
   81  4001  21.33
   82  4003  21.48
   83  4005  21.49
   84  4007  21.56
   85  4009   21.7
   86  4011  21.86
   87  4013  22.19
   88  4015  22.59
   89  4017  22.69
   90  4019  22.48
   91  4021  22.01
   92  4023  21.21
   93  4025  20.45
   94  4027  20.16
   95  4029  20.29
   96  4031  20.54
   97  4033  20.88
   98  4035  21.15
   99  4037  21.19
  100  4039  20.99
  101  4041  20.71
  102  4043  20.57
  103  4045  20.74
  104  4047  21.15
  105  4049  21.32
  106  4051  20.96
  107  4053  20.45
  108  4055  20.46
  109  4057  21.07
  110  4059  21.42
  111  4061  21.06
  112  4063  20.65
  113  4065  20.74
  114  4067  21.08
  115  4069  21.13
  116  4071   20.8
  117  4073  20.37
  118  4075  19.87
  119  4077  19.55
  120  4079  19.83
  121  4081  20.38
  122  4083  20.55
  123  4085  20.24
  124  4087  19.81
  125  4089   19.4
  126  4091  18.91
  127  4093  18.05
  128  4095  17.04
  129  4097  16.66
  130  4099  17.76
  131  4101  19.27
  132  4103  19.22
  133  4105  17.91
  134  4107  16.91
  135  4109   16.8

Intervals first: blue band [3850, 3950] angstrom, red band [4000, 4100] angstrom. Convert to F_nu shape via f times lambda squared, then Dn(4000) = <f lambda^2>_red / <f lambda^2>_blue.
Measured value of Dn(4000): 1.2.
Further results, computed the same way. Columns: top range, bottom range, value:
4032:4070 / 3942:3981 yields 1.25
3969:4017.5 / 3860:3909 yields 1.14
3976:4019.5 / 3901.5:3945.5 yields 1.19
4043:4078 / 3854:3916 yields 1.19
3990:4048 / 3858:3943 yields 1.22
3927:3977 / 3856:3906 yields 0.94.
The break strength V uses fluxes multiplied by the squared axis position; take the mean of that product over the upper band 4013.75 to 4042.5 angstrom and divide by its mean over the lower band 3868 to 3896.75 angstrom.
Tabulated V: 1.3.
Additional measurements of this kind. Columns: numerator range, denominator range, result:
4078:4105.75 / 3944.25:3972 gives 1.15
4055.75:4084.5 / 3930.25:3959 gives 1.23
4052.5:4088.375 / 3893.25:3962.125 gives 1.20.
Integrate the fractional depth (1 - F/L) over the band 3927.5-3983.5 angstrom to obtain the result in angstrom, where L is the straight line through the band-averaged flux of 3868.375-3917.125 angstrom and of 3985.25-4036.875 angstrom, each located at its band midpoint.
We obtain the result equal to 8.2 angstrom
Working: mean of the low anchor 18.6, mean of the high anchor 21.4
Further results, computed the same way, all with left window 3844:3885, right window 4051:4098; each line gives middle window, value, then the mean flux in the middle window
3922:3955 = 3.05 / 17.9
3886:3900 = 1.91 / 16.9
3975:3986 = 0.71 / 18.5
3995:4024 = -2.79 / 21.8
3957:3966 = 1.48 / 16.5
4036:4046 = -0.46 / 20.8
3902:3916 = -0.10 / 19.8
